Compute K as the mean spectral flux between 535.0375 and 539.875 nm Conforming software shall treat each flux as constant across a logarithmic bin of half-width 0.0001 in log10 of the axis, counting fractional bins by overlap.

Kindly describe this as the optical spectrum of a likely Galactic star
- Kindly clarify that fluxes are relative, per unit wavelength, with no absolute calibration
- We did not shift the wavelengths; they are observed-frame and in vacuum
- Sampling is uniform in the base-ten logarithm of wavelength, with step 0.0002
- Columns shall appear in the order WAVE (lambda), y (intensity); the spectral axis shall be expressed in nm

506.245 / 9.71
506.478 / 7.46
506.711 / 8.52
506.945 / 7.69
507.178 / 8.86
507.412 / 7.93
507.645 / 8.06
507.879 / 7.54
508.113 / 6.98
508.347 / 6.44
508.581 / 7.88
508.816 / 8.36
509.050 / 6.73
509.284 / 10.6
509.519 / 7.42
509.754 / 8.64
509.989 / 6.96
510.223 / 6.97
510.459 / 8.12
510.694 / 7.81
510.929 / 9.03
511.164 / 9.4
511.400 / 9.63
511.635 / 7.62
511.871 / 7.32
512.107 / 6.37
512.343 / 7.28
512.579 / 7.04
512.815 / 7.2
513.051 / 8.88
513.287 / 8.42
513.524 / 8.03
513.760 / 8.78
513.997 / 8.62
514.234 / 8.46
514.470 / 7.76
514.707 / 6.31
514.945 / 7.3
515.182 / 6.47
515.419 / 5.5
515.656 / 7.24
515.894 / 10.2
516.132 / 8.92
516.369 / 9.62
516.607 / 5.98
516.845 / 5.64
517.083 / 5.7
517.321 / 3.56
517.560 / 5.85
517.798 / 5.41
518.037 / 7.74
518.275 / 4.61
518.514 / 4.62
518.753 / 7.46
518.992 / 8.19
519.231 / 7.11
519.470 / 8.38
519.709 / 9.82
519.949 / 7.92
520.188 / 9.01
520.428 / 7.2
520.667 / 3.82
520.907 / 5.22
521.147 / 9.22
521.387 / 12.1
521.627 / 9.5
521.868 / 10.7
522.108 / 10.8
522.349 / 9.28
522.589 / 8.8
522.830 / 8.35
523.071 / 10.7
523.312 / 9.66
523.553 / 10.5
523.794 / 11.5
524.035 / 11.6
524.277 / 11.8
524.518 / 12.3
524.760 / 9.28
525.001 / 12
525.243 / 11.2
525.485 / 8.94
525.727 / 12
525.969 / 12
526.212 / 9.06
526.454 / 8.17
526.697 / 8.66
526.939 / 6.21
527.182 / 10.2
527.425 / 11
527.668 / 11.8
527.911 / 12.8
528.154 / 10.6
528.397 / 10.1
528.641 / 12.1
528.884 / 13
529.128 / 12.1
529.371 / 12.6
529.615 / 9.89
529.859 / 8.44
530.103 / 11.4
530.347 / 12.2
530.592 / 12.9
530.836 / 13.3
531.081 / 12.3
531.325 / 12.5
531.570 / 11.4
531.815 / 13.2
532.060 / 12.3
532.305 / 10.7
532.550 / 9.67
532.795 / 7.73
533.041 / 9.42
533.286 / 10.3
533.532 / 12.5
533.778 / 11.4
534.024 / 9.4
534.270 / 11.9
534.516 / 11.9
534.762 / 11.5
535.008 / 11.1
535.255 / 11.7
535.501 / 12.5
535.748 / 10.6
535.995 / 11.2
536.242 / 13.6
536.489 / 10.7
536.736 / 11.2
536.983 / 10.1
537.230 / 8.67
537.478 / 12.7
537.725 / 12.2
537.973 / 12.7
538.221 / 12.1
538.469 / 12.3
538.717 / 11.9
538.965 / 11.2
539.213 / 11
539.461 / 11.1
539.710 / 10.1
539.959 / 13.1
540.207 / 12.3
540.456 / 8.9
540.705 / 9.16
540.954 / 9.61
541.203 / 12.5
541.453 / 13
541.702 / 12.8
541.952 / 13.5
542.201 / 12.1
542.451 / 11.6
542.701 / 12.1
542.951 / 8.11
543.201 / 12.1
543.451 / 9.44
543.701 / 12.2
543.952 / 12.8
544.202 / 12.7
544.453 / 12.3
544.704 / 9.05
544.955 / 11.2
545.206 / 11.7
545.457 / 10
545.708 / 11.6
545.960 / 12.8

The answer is 11.5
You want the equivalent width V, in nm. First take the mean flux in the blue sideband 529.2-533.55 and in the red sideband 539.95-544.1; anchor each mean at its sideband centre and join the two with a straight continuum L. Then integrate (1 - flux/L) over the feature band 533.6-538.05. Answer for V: -0.02 nm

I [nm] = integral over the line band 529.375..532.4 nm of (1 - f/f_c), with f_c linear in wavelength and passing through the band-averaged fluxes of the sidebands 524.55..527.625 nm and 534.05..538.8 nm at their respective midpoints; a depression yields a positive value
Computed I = -0.29 nm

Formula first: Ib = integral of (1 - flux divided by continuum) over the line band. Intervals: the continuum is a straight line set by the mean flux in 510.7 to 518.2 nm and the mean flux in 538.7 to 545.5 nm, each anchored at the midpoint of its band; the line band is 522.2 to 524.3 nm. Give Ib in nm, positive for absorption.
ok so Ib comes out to -0.36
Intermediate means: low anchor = 7.45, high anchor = 11.3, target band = 10.2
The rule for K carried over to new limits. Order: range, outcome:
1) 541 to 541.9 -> 12.5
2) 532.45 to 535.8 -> 10.8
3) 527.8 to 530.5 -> 11.4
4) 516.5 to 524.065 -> 7.97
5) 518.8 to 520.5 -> 8.23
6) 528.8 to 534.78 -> 11.3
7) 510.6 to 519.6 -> 7.35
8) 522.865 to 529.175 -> 10.7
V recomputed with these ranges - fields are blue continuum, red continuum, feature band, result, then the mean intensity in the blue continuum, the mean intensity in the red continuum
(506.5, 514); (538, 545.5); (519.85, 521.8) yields 0.23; 7.96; 11.4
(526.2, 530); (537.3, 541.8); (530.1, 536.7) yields -0.30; 10.5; 11.5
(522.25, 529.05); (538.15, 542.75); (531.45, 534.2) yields 0.07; 10.5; 11.6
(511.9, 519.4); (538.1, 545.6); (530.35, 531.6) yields -0.38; 7.11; 11.4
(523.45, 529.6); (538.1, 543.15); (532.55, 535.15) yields 0.11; 10.8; 11.4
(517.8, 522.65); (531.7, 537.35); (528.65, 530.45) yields -0.26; 8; 11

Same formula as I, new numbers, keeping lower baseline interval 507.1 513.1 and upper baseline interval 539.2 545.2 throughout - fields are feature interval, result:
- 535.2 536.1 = -0.070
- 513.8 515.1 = 0.097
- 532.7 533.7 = 0.027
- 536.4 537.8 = -0.009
